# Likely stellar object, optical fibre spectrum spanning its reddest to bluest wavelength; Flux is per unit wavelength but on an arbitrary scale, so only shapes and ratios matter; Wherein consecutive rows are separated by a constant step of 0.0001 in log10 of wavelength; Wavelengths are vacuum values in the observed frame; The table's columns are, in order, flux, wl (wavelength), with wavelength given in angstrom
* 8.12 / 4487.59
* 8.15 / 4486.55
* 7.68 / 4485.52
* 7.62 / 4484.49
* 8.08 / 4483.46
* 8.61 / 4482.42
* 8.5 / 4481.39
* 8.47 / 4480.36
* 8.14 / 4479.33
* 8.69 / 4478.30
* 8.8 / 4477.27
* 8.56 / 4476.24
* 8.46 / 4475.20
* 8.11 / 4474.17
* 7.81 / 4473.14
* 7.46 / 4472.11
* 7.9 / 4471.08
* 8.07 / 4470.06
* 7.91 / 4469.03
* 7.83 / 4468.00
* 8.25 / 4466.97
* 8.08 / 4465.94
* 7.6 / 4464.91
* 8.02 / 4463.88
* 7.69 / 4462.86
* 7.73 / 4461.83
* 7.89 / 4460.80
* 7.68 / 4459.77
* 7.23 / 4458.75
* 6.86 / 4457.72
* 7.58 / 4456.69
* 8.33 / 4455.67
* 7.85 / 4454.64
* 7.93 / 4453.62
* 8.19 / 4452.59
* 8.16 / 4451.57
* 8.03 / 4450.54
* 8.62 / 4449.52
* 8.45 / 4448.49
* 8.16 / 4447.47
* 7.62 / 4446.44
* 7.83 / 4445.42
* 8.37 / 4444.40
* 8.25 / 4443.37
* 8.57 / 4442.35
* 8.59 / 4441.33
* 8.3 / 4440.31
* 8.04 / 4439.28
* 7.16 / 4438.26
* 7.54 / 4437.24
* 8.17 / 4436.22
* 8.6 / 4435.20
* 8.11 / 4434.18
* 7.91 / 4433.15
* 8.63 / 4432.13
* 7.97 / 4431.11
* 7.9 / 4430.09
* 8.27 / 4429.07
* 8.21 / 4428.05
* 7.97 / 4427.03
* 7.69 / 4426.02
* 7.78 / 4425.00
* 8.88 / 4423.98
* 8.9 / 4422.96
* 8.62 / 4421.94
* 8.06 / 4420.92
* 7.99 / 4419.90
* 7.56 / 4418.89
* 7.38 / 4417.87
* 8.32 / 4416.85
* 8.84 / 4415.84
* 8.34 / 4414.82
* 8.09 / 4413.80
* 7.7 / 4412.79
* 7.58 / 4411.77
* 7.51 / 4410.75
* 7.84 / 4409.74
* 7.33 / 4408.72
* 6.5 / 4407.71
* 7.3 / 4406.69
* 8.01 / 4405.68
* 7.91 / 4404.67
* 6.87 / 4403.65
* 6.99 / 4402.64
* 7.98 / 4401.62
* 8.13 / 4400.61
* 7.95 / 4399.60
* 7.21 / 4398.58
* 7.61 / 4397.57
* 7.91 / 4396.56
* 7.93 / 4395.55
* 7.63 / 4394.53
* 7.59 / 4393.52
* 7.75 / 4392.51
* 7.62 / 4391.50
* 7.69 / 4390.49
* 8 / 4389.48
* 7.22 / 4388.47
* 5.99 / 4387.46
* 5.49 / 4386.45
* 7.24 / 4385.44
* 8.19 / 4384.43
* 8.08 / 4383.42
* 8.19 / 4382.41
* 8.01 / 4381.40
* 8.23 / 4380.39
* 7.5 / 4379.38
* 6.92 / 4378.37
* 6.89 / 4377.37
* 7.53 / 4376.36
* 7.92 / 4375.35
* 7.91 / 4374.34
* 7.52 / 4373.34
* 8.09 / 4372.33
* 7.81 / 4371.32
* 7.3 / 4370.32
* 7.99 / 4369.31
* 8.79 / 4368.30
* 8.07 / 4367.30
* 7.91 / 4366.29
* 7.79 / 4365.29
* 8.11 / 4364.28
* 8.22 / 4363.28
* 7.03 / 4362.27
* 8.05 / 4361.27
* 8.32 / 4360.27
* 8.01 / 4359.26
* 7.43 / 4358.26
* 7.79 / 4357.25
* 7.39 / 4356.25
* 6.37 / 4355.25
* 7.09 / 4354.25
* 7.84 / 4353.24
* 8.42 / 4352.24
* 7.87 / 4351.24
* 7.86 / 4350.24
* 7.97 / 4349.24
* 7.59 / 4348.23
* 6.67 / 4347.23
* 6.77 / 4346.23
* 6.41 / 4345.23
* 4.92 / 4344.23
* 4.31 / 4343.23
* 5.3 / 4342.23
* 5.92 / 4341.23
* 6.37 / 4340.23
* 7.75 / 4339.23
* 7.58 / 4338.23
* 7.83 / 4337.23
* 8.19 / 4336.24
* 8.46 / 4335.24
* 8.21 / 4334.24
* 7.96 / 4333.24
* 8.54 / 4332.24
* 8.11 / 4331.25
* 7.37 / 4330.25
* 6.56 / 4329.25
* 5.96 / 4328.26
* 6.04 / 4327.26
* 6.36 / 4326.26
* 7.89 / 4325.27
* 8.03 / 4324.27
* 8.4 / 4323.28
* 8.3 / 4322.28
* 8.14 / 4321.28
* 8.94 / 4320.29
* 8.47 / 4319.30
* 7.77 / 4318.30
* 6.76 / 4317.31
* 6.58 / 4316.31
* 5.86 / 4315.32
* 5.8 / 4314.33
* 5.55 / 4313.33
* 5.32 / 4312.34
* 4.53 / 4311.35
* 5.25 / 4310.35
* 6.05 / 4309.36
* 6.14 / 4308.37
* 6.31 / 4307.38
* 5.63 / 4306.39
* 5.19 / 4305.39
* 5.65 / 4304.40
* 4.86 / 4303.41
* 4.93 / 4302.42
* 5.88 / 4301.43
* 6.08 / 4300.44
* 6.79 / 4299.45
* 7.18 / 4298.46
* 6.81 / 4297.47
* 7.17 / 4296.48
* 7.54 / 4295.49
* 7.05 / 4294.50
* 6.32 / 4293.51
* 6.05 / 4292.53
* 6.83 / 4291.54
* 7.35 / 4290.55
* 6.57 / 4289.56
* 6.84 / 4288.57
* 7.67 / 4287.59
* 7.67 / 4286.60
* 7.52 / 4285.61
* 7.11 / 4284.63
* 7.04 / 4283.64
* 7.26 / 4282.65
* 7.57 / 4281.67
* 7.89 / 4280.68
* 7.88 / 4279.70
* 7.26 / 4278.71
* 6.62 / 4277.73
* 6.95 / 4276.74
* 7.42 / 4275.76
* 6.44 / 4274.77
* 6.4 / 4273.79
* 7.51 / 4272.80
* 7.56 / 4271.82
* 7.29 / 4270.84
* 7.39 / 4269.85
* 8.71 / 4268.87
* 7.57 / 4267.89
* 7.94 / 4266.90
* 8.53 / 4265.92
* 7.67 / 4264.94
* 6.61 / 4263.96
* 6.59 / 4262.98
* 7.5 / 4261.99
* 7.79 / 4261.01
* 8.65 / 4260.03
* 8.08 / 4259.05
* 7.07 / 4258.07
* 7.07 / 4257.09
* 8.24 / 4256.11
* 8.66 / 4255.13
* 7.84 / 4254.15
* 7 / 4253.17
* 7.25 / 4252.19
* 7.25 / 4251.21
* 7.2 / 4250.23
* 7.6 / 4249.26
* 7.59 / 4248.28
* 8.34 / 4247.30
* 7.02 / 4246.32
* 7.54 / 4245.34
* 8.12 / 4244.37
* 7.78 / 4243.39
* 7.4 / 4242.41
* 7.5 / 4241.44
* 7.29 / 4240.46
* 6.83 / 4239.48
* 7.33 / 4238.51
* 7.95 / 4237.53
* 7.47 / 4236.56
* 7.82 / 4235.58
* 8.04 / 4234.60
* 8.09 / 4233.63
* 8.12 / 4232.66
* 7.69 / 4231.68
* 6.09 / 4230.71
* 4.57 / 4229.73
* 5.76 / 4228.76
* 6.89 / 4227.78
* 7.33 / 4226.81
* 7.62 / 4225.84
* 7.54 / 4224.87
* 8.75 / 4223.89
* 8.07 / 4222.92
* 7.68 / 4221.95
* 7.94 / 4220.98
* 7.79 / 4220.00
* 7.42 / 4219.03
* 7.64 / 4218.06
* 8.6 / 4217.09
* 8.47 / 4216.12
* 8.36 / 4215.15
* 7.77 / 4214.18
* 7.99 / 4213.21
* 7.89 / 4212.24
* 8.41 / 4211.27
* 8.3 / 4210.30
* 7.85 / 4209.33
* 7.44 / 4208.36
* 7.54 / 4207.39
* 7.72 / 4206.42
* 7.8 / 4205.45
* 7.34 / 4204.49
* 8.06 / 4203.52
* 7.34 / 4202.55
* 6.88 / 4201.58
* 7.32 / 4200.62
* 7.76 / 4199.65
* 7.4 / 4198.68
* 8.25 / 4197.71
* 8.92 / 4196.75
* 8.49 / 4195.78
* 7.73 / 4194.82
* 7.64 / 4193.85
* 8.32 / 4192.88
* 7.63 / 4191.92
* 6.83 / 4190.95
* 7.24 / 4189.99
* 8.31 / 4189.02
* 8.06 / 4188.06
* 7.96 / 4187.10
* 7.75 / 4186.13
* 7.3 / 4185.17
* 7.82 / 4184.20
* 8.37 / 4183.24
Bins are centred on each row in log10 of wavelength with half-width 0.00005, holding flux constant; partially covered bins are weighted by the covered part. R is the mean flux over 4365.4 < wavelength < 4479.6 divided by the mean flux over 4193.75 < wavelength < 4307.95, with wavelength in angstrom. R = 1.1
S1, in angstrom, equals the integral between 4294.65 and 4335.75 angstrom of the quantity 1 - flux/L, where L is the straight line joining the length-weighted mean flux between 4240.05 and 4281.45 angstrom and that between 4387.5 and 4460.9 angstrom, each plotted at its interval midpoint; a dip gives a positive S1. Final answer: 4.7 angstrom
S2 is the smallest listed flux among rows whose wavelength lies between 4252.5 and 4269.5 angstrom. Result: 6.59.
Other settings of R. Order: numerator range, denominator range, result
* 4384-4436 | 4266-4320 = 1.15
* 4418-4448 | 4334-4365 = 1.11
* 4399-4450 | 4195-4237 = 1.04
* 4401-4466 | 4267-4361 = 1.13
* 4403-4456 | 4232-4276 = 1.06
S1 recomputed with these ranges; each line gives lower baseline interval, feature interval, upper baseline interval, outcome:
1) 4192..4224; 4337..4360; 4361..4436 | 2.3 angstrom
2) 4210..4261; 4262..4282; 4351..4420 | 0.6 angstrom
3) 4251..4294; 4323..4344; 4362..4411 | 1.0 angstrom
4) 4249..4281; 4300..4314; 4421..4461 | 3.9 angstrom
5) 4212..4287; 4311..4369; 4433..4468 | 3.4 angstrom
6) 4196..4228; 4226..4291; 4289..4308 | -3.7 angstrom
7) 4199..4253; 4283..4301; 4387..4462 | 1.7 angstrom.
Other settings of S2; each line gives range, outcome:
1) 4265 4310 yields 4.86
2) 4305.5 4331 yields 4.53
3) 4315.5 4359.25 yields 4.31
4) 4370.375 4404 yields 5.49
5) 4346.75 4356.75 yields 6.37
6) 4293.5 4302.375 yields 5.88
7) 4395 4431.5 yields 6.5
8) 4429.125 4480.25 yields 6.86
